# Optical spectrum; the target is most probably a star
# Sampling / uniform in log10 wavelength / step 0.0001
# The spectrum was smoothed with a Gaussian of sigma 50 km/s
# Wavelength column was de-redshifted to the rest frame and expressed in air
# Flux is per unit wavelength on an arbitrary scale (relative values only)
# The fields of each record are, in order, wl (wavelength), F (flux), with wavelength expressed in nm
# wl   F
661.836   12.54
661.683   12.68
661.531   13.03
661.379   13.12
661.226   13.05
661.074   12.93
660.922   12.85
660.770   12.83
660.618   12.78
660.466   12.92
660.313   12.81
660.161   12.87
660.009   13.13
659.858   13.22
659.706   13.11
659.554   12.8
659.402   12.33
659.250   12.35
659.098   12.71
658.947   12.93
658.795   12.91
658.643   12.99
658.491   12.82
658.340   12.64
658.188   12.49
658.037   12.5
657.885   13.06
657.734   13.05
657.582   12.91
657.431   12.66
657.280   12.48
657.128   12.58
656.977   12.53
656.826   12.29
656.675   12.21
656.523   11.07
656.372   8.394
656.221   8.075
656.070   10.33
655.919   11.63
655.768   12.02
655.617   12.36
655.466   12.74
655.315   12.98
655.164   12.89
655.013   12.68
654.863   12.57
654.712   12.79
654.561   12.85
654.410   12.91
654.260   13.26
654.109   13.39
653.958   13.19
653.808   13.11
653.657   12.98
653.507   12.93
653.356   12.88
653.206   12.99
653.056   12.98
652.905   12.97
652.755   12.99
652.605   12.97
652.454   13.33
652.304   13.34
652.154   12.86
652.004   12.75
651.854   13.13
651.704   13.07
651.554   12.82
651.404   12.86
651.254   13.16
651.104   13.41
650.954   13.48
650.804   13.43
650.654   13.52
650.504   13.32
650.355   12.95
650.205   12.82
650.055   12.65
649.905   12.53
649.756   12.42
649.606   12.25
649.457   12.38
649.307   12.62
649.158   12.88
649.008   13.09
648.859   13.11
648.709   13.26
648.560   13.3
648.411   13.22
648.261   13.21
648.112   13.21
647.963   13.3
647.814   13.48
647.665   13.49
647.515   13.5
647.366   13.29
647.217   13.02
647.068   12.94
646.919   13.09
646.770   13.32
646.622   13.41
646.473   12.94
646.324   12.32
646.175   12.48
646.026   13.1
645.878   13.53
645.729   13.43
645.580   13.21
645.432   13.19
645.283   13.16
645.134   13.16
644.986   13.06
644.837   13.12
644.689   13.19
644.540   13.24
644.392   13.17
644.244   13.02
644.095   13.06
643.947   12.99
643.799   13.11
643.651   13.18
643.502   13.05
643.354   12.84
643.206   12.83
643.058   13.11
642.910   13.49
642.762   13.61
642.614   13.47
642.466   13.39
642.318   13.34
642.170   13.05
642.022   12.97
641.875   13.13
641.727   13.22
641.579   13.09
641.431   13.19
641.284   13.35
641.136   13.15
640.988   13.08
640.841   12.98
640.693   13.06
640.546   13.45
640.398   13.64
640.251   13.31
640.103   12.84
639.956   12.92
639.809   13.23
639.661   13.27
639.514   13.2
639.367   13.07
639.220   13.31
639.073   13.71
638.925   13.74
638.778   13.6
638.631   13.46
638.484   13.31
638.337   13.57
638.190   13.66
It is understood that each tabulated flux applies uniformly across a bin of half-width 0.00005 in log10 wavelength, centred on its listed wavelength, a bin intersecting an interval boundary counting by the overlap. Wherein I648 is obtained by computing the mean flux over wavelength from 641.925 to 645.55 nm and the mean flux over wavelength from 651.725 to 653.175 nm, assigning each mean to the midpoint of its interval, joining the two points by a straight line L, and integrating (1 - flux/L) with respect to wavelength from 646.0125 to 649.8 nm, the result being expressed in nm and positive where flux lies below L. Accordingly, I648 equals 0.02 nm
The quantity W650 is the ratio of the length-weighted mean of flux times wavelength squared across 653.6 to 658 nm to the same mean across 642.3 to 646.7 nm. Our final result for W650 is 0.97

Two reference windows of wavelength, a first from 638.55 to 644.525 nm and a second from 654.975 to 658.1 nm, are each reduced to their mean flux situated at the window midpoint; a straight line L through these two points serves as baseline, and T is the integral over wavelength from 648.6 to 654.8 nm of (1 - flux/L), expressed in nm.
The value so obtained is -0.32 nm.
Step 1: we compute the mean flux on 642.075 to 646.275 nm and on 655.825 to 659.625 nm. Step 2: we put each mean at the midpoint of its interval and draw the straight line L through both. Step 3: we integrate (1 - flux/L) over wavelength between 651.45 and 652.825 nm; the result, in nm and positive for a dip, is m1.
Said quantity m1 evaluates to -0.05 nm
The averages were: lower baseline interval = 13.2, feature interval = 13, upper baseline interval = 12.1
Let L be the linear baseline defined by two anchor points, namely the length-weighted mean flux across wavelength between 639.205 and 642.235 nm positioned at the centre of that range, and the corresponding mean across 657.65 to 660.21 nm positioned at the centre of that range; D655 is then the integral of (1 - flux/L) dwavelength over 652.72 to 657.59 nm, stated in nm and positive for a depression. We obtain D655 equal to 0.21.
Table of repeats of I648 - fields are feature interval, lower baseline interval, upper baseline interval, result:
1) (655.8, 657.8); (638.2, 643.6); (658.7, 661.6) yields 0.214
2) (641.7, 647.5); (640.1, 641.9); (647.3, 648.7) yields 0.057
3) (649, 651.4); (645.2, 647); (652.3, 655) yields 0.023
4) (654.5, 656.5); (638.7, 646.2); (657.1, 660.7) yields 0.185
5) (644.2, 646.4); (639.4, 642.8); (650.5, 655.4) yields 0.010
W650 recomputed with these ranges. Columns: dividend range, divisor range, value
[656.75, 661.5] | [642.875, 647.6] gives 1.02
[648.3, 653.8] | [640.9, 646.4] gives 1.01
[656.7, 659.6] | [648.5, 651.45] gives 1.00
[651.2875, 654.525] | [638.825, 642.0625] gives 1.02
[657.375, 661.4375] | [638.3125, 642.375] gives 1.03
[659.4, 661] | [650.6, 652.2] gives 1.01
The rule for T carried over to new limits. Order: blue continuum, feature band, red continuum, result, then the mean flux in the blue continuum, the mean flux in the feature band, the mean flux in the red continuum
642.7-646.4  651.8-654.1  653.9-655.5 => -0.014 nm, 13.1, 13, 12.9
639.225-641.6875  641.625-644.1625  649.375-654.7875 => -0.005 nm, 13.2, 13.2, 13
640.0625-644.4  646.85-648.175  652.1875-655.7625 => -0.019 nm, 13.2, 13.3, 12.9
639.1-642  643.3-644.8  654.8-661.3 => -0.006 nm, 13.2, 13.1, 12.4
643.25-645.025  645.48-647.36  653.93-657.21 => -0.029 nm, 13.1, 13.1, 12.1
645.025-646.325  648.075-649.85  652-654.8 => 0.023 nm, 13.1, 12.9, 13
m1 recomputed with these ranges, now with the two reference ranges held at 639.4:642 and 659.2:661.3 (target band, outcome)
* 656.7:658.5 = 0.04 nm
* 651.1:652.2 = 0.00 nm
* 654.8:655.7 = 0.02 nm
